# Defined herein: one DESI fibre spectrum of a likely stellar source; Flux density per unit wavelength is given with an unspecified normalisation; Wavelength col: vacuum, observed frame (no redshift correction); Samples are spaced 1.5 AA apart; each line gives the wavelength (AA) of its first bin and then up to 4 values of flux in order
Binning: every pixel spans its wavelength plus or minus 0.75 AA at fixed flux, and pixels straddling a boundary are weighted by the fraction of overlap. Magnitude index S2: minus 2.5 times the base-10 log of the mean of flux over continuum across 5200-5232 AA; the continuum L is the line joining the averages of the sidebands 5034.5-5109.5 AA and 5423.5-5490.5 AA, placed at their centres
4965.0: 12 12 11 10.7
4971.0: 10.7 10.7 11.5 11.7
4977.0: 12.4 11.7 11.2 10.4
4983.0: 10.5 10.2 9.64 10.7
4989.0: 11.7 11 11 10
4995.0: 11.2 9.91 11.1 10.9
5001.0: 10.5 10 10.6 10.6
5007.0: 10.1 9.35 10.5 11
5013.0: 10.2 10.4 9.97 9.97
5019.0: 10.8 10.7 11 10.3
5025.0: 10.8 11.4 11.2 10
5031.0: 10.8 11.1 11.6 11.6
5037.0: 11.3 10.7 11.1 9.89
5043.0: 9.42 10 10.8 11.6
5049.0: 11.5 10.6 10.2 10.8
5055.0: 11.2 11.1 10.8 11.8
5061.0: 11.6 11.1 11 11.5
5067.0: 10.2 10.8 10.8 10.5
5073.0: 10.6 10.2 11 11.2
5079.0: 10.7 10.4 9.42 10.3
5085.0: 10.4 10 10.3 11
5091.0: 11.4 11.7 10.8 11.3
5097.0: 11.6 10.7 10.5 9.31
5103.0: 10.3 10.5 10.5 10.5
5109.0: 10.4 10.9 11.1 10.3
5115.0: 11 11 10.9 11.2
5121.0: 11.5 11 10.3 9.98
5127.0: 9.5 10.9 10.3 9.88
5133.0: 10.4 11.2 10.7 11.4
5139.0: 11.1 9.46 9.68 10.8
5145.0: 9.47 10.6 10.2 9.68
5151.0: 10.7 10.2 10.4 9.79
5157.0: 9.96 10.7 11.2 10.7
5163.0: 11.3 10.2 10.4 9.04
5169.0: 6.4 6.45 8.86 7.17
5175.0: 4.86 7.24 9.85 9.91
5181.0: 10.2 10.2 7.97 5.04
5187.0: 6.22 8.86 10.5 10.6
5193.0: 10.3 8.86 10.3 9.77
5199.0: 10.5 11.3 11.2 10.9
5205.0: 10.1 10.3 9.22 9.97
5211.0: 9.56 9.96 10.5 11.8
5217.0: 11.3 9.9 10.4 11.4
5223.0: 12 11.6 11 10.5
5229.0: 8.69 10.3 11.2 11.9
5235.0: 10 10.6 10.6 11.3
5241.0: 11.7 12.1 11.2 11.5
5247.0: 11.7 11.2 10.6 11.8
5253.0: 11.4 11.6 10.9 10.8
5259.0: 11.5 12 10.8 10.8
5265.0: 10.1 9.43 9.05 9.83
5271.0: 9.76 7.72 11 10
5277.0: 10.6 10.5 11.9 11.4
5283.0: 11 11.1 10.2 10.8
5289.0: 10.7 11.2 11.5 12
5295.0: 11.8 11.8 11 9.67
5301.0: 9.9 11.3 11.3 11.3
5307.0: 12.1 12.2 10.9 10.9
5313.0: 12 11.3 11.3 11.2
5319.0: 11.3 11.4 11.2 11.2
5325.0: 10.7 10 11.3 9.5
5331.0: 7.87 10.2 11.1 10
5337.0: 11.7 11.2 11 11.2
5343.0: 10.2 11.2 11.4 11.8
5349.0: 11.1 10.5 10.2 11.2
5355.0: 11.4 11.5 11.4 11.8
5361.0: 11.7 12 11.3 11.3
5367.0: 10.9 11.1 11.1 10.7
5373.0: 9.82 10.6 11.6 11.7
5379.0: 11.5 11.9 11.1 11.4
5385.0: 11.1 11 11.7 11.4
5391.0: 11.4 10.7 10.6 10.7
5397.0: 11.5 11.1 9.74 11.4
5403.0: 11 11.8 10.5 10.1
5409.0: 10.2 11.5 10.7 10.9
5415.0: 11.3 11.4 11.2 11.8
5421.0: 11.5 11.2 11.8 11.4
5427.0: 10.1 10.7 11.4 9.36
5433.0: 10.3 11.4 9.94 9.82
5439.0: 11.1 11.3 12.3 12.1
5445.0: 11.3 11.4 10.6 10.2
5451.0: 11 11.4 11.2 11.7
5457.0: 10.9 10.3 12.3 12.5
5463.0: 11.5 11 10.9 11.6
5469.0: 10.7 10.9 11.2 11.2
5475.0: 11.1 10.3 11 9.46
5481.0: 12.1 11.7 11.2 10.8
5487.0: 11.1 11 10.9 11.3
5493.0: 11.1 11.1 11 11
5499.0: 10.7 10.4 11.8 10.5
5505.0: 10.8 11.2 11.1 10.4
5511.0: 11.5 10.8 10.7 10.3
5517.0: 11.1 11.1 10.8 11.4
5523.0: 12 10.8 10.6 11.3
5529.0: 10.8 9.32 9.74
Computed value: 0.029 mag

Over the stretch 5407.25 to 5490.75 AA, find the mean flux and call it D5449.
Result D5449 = 11.1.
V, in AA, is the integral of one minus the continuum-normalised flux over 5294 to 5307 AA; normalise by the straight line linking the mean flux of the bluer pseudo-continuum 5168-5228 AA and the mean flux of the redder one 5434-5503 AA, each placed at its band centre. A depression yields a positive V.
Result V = -1.2 AA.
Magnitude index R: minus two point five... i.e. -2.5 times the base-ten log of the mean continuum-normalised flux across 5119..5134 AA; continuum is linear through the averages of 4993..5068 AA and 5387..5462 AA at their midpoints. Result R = 0.03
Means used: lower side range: 10.7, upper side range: 11.1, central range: 10.5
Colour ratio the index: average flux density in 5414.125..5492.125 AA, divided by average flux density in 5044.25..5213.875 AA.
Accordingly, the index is 1.1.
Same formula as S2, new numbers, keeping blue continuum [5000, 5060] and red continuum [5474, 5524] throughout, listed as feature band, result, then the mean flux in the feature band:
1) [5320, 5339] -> 0.034 mag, 10.5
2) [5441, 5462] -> -0.039 mag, 11.4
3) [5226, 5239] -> 0.030 mag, 10.5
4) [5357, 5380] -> -0.033 mag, 11.2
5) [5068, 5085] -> 0.019 mag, 10.5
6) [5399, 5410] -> 0.022 mag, 10.7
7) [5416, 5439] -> 0.006 mag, 10.9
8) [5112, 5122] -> -0.026 mag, 11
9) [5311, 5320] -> -0.047 mag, 11.3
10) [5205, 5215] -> 0.086 mag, 9.98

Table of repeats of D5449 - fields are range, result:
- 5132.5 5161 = 10.4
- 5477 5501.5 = 11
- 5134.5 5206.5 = 9.62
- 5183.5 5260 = 10.5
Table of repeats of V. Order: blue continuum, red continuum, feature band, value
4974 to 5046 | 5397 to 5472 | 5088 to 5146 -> 0.79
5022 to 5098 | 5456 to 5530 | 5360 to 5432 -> -0.62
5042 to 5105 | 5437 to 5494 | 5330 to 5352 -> 0.61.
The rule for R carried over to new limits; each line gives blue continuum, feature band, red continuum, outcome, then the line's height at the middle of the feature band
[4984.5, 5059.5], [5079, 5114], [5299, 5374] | 0.016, 10.8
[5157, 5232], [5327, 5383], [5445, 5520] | -0.055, 10.5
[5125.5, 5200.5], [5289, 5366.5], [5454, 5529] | -0.076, 10.3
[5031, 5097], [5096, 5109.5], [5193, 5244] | 0.029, 10.8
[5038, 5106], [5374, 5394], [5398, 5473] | -0.028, 11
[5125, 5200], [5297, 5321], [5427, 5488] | -0.089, 10.3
